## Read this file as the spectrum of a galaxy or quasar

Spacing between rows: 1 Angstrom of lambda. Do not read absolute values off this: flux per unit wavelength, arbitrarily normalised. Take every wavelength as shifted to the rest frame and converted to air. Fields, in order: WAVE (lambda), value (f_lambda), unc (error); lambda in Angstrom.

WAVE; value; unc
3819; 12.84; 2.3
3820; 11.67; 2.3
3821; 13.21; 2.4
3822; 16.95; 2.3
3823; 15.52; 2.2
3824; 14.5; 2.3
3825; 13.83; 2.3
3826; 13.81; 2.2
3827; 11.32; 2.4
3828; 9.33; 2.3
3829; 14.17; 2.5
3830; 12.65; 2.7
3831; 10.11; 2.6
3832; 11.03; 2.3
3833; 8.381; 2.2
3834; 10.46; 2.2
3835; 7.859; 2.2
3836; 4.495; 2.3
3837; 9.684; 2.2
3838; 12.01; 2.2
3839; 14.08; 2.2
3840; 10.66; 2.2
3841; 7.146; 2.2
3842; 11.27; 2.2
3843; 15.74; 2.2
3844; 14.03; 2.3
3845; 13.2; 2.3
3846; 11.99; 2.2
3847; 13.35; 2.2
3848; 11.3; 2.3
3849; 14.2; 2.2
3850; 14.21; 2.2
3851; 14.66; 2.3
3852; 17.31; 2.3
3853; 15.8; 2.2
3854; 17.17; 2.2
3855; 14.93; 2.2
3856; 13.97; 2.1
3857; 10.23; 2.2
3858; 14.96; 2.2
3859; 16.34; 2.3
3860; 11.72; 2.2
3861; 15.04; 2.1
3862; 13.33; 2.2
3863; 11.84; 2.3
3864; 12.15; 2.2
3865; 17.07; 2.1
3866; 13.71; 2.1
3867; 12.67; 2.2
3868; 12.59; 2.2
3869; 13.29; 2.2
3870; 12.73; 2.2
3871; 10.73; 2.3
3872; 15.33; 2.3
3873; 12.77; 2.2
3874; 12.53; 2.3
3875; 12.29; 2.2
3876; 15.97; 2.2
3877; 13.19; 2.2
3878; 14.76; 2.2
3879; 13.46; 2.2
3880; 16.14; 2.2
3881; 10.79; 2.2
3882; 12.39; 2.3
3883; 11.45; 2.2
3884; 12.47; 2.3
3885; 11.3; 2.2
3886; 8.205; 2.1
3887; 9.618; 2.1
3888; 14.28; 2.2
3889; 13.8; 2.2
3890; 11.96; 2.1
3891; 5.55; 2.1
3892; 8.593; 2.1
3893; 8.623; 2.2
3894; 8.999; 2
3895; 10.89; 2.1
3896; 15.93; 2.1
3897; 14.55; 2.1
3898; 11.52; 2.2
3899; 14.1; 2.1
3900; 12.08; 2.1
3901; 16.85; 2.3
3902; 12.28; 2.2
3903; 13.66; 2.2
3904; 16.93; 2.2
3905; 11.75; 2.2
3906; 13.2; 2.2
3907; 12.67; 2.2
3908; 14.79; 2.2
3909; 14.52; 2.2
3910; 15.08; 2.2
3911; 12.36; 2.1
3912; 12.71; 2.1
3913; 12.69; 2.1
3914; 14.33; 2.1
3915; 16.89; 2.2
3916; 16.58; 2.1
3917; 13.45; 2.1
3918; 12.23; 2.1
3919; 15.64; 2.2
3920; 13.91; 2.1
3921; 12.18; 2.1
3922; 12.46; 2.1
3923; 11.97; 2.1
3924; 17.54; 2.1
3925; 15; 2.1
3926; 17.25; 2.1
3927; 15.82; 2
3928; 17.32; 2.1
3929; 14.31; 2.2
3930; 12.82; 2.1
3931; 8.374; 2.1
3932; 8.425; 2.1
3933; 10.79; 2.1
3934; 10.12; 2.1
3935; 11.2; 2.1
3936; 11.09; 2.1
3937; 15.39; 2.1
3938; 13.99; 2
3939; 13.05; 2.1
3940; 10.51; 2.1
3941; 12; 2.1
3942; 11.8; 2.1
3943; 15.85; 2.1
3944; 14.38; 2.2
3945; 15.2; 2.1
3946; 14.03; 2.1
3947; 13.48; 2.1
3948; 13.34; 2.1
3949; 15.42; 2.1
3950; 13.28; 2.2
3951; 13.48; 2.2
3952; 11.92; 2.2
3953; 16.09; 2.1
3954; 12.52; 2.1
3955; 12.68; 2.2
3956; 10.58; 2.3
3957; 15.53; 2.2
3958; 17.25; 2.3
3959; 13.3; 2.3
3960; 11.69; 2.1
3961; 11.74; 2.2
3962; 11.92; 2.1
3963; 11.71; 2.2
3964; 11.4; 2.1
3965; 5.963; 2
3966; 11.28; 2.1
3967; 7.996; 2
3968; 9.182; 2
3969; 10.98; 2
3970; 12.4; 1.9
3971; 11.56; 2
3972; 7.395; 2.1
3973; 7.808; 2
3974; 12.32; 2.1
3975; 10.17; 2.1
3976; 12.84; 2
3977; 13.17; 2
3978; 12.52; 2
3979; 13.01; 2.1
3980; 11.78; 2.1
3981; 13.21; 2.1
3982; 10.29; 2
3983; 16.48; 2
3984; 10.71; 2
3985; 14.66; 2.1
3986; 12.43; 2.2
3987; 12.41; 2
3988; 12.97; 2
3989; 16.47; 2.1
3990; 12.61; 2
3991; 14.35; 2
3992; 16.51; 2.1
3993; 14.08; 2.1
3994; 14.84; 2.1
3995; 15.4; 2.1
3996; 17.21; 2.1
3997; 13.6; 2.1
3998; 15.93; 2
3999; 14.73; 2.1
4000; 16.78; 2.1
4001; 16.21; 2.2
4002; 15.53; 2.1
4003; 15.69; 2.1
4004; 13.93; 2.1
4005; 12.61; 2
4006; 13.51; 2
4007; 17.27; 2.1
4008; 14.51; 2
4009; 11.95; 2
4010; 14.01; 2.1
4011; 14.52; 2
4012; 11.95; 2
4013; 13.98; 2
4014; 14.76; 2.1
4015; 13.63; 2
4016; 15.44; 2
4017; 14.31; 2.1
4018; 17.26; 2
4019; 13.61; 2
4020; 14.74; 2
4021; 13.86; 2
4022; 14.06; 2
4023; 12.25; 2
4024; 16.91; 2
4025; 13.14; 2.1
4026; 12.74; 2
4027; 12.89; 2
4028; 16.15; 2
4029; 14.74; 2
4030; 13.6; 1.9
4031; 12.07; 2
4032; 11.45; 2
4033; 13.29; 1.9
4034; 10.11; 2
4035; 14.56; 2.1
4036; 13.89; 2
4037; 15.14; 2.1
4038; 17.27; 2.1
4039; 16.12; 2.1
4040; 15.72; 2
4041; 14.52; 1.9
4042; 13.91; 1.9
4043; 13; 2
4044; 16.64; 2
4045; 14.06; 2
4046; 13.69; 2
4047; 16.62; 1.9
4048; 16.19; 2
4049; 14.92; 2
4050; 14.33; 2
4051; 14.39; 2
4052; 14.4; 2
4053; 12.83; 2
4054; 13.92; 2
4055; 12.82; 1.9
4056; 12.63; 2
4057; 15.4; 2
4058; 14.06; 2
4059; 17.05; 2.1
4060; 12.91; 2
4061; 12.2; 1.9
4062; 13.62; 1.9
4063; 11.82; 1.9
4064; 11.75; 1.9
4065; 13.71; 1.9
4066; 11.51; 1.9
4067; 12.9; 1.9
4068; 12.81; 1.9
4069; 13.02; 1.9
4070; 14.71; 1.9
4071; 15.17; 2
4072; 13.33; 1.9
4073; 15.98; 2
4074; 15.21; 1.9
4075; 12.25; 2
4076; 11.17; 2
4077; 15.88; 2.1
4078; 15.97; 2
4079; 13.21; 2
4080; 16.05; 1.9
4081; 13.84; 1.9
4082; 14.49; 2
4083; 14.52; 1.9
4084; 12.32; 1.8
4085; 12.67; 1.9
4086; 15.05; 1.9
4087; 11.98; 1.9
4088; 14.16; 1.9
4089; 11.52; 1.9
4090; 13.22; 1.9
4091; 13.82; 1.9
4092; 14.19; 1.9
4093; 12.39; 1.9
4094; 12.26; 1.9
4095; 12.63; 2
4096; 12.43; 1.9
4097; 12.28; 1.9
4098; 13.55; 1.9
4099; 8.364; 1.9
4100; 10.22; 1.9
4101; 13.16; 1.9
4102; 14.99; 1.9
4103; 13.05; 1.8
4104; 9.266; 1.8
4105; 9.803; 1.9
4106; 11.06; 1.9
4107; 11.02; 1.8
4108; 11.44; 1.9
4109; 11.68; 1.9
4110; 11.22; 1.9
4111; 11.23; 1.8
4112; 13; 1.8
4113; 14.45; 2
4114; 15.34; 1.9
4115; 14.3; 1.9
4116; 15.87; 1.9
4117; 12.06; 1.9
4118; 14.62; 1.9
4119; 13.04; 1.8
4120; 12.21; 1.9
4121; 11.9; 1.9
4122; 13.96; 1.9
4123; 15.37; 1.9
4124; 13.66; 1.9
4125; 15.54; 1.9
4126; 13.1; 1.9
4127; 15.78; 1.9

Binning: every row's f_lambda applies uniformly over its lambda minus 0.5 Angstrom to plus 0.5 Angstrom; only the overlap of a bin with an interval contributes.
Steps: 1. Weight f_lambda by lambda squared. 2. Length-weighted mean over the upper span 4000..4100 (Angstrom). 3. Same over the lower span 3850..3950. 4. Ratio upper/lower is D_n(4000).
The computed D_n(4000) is 1.13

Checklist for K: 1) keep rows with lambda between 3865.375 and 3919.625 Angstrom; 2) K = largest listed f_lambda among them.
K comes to 16.93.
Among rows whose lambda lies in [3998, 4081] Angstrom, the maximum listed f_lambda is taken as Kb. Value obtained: 17.27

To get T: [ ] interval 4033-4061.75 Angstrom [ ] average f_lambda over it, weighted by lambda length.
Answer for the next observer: 14.4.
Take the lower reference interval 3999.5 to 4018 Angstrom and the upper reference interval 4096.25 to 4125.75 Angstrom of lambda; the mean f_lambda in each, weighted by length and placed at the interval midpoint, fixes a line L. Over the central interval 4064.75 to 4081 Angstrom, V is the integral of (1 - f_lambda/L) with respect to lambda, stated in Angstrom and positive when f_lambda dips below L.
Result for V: -0.7 Angstrom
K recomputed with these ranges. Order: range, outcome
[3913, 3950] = 17.54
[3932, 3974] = 17.25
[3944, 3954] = 16.09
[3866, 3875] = 15.33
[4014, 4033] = 17.26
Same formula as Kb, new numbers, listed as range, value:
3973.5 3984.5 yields 16.48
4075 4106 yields 16.05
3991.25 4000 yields 17.21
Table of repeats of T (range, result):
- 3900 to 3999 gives 13.1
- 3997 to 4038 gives 14.2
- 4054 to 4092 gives 13.7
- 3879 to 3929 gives 13.2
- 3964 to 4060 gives 13.7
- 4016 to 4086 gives 14.1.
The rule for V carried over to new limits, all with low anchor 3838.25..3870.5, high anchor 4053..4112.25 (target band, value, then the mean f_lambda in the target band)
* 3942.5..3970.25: 1.30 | 12.7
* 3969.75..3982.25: 1.72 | 11.4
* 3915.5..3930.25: -1.36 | 14.6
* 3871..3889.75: 0.98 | 12.8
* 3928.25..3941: 1.47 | 11.8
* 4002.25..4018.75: -1.47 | 14.3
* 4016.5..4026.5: -0.87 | 14.3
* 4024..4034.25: -0.12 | 13.3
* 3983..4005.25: -2.34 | 14.6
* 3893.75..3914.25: -0.10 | 13.5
